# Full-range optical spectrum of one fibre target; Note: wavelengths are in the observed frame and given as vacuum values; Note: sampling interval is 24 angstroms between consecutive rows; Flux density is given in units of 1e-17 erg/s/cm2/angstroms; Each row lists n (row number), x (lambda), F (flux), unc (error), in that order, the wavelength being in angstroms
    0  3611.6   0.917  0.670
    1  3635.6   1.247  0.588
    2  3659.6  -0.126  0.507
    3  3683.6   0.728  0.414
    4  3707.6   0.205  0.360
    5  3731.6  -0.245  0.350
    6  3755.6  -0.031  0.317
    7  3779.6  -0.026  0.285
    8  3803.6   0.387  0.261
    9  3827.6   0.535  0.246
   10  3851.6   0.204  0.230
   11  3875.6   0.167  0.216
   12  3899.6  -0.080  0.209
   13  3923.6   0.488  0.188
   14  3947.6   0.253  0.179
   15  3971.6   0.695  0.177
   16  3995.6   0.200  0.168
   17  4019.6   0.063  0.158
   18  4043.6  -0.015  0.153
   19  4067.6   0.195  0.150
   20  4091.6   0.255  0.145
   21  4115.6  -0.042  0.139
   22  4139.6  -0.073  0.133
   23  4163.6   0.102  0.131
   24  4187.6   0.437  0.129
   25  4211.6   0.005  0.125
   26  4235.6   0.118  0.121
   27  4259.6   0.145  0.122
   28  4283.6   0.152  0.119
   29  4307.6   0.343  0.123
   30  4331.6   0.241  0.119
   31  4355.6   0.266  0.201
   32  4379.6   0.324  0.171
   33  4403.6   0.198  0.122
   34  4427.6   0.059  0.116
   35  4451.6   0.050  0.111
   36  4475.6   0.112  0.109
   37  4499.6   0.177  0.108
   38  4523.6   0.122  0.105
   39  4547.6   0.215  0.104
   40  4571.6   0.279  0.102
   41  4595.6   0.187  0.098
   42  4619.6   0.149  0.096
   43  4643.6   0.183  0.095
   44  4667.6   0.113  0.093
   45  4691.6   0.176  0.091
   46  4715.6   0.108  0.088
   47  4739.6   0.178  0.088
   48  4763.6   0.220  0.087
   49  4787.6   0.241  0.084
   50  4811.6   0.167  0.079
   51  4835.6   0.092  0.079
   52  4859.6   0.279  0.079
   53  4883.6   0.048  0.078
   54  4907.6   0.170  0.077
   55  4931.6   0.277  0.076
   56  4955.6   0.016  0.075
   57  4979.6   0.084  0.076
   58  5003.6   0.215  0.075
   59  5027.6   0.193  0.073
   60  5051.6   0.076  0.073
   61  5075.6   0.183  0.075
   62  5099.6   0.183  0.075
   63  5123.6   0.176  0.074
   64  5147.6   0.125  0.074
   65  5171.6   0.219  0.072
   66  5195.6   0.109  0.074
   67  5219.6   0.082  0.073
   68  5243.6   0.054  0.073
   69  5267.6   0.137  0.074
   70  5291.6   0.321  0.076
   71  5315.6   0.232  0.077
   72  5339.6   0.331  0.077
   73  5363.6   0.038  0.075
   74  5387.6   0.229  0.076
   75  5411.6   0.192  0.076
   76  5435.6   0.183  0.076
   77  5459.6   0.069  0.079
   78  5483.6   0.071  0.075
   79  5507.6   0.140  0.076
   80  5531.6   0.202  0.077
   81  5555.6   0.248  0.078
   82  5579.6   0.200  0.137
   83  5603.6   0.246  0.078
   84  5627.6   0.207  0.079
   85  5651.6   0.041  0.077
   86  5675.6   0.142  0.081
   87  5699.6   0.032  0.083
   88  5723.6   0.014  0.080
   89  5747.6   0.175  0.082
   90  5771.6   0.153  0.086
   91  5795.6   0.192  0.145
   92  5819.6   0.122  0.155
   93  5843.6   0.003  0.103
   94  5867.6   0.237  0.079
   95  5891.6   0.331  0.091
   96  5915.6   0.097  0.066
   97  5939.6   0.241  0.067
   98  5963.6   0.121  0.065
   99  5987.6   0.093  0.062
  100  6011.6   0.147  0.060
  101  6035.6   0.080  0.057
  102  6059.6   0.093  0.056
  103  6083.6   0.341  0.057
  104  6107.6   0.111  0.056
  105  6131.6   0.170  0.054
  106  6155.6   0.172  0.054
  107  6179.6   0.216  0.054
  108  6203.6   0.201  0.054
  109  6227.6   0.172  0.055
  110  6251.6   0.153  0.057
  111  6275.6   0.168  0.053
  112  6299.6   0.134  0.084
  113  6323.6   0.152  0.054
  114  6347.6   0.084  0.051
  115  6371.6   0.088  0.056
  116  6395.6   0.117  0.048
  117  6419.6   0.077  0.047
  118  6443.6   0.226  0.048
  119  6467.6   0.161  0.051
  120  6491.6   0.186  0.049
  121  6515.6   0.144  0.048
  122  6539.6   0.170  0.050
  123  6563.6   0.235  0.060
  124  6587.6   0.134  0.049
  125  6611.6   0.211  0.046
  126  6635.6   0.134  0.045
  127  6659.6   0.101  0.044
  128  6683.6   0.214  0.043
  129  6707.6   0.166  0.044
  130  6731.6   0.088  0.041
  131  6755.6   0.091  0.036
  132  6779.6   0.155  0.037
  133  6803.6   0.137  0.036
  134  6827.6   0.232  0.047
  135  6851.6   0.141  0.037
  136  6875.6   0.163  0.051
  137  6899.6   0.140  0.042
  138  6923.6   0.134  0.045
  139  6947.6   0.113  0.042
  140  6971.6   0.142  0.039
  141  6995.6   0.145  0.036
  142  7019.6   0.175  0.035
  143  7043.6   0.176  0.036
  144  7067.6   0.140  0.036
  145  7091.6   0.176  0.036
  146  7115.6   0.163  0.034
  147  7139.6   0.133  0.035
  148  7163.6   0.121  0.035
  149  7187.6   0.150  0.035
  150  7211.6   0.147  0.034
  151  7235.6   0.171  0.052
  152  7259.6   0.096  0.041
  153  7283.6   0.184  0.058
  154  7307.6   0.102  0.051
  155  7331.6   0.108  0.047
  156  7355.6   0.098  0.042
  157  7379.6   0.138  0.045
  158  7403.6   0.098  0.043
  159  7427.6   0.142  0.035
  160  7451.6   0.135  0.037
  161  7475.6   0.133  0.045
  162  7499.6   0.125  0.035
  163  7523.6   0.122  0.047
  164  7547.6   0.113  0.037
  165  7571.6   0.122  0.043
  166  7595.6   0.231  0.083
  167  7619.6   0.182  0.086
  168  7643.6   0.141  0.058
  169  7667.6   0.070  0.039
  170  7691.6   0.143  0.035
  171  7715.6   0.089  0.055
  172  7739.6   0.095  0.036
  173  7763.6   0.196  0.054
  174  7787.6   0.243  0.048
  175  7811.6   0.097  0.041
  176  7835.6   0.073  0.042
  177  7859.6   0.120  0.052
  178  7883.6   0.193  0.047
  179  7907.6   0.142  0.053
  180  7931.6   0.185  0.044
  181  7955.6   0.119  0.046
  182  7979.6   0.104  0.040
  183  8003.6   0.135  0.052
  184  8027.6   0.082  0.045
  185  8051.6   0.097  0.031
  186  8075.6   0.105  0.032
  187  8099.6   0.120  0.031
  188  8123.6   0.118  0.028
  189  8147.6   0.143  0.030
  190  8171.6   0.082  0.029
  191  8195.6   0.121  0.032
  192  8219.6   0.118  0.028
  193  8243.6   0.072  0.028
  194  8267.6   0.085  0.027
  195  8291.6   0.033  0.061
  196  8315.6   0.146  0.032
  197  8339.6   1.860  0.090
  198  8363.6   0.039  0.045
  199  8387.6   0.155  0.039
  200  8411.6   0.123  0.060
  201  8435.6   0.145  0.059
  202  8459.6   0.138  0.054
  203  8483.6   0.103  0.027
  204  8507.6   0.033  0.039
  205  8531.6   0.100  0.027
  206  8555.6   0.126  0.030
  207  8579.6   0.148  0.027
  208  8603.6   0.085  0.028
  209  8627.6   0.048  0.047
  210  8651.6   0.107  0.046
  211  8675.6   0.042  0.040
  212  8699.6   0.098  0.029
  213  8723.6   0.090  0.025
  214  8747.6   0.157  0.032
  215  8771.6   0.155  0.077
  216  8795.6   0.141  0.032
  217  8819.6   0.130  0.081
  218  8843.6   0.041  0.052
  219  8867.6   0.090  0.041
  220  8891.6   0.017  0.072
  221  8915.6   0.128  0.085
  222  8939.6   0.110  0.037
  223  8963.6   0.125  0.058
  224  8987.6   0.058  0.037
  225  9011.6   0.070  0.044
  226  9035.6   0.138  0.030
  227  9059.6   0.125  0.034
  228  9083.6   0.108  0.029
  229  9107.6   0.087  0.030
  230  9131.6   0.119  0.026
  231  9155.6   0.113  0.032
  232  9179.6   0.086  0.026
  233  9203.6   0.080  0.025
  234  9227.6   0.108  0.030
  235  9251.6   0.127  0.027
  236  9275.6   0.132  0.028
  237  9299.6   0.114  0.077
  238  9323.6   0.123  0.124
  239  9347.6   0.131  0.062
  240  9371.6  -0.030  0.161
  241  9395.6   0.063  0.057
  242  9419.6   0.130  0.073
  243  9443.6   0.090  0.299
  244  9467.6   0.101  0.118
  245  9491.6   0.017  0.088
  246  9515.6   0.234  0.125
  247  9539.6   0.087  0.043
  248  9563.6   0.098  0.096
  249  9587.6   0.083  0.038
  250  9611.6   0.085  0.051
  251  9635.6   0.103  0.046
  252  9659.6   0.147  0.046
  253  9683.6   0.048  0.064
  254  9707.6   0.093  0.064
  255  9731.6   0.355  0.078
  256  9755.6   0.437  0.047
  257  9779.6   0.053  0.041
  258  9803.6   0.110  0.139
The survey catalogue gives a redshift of 1.613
